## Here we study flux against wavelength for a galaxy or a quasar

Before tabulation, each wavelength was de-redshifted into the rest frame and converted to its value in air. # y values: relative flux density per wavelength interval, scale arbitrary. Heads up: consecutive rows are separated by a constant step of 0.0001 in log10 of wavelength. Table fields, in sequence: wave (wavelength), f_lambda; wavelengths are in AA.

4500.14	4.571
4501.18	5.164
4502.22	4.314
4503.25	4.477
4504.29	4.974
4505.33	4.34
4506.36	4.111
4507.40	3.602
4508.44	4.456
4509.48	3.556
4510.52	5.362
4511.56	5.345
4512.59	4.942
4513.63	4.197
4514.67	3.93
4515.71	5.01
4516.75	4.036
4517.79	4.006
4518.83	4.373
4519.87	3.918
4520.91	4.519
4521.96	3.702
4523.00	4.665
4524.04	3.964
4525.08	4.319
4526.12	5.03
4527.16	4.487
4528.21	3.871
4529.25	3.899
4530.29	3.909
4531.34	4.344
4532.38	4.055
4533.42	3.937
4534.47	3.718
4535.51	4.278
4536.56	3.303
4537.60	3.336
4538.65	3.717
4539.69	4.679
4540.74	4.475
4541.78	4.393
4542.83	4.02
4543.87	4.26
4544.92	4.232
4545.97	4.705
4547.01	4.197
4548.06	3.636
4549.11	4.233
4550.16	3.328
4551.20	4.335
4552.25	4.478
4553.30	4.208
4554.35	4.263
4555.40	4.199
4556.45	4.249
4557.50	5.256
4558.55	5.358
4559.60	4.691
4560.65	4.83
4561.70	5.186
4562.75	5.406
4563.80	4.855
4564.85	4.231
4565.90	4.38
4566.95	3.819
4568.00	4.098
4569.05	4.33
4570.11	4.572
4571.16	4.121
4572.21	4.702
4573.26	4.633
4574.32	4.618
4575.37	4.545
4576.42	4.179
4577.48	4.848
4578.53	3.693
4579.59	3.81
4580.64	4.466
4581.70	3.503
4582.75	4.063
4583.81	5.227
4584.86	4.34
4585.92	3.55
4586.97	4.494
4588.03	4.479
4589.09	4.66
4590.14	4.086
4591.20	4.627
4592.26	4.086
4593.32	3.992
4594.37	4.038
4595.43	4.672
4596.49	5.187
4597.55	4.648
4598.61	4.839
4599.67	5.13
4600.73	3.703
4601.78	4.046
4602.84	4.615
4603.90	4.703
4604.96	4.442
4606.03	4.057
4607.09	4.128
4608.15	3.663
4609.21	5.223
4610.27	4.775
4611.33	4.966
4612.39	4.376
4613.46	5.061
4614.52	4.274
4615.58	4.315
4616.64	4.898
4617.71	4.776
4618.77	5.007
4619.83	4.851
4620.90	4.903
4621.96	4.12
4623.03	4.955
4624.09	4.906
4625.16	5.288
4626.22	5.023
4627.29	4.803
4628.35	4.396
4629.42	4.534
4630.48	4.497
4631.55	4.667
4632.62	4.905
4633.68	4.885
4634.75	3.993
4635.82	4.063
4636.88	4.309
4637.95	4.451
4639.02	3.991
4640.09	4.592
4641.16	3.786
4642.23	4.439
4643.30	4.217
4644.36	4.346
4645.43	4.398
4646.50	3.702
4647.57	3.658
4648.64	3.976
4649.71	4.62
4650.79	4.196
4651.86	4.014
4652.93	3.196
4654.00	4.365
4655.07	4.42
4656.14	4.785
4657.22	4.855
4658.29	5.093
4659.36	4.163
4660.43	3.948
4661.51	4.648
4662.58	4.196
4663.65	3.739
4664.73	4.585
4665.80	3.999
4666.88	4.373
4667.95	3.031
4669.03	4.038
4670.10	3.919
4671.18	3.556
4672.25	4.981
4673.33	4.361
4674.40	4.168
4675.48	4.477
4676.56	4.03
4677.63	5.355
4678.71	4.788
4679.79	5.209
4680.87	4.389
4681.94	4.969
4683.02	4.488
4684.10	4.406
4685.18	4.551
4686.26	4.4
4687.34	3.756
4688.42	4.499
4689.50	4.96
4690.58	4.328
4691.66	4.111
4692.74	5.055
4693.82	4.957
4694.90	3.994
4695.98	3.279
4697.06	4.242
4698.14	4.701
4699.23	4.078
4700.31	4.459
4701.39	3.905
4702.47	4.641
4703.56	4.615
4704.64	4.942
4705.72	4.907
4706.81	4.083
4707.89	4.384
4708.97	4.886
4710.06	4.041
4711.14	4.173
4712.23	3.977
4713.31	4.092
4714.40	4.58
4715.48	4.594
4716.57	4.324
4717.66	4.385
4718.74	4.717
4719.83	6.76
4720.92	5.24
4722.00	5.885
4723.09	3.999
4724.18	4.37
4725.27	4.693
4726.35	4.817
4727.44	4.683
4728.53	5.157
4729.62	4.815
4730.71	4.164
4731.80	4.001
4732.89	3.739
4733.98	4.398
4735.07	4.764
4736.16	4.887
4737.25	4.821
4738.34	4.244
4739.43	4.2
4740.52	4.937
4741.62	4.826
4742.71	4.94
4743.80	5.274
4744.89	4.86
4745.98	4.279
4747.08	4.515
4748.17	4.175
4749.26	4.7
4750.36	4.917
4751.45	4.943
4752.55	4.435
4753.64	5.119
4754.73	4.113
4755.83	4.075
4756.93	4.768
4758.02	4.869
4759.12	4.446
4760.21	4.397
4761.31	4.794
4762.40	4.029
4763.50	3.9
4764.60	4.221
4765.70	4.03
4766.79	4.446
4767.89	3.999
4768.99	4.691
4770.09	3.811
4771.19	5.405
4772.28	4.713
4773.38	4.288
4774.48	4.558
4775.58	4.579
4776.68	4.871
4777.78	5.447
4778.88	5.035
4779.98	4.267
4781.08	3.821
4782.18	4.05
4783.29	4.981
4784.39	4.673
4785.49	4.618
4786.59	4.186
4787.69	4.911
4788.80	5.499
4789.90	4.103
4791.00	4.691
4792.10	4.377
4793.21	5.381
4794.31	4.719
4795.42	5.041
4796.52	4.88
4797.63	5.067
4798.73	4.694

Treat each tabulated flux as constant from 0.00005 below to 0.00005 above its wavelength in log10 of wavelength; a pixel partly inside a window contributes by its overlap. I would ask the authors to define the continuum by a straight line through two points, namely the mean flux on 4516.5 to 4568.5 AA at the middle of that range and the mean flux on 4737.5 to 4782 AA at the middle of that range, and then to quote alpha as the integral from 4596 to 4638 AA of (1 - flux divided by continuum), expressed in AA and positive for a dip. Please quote -2.37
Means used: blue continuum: 4.27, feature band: 4.61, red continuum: 4.55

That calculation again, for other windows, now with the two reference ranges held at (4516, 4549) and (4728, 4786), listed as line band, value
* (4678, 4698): -0.3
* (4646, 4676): 1.3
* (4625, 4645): -0.7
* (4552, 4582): -2.0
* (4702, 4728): -1.1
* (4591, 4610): -0.8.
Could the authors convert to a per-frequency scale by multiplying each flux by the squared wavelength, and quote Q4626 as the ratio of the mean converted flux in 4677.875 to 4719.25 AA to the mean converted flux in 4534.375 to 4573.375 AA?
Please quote 1.09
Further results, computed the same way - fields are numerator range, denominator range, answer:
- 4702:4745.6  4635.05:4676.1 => 1.14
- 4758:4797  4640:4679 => 1.13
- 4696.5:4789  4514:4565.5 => 1.16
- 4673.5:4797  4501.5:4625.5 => 1.12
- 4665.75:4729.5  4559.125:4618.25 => 1.06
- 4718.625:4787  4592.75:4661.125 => 1.09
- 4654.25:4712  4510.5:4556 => 1.11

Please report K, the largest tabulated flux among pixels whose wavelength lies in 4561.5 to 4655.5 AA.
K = 5.406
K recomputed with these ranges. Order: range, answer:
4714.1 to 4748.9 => 6.76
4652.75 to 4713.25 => 5.355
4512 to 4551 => 5.03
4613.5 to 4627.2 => 5.288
